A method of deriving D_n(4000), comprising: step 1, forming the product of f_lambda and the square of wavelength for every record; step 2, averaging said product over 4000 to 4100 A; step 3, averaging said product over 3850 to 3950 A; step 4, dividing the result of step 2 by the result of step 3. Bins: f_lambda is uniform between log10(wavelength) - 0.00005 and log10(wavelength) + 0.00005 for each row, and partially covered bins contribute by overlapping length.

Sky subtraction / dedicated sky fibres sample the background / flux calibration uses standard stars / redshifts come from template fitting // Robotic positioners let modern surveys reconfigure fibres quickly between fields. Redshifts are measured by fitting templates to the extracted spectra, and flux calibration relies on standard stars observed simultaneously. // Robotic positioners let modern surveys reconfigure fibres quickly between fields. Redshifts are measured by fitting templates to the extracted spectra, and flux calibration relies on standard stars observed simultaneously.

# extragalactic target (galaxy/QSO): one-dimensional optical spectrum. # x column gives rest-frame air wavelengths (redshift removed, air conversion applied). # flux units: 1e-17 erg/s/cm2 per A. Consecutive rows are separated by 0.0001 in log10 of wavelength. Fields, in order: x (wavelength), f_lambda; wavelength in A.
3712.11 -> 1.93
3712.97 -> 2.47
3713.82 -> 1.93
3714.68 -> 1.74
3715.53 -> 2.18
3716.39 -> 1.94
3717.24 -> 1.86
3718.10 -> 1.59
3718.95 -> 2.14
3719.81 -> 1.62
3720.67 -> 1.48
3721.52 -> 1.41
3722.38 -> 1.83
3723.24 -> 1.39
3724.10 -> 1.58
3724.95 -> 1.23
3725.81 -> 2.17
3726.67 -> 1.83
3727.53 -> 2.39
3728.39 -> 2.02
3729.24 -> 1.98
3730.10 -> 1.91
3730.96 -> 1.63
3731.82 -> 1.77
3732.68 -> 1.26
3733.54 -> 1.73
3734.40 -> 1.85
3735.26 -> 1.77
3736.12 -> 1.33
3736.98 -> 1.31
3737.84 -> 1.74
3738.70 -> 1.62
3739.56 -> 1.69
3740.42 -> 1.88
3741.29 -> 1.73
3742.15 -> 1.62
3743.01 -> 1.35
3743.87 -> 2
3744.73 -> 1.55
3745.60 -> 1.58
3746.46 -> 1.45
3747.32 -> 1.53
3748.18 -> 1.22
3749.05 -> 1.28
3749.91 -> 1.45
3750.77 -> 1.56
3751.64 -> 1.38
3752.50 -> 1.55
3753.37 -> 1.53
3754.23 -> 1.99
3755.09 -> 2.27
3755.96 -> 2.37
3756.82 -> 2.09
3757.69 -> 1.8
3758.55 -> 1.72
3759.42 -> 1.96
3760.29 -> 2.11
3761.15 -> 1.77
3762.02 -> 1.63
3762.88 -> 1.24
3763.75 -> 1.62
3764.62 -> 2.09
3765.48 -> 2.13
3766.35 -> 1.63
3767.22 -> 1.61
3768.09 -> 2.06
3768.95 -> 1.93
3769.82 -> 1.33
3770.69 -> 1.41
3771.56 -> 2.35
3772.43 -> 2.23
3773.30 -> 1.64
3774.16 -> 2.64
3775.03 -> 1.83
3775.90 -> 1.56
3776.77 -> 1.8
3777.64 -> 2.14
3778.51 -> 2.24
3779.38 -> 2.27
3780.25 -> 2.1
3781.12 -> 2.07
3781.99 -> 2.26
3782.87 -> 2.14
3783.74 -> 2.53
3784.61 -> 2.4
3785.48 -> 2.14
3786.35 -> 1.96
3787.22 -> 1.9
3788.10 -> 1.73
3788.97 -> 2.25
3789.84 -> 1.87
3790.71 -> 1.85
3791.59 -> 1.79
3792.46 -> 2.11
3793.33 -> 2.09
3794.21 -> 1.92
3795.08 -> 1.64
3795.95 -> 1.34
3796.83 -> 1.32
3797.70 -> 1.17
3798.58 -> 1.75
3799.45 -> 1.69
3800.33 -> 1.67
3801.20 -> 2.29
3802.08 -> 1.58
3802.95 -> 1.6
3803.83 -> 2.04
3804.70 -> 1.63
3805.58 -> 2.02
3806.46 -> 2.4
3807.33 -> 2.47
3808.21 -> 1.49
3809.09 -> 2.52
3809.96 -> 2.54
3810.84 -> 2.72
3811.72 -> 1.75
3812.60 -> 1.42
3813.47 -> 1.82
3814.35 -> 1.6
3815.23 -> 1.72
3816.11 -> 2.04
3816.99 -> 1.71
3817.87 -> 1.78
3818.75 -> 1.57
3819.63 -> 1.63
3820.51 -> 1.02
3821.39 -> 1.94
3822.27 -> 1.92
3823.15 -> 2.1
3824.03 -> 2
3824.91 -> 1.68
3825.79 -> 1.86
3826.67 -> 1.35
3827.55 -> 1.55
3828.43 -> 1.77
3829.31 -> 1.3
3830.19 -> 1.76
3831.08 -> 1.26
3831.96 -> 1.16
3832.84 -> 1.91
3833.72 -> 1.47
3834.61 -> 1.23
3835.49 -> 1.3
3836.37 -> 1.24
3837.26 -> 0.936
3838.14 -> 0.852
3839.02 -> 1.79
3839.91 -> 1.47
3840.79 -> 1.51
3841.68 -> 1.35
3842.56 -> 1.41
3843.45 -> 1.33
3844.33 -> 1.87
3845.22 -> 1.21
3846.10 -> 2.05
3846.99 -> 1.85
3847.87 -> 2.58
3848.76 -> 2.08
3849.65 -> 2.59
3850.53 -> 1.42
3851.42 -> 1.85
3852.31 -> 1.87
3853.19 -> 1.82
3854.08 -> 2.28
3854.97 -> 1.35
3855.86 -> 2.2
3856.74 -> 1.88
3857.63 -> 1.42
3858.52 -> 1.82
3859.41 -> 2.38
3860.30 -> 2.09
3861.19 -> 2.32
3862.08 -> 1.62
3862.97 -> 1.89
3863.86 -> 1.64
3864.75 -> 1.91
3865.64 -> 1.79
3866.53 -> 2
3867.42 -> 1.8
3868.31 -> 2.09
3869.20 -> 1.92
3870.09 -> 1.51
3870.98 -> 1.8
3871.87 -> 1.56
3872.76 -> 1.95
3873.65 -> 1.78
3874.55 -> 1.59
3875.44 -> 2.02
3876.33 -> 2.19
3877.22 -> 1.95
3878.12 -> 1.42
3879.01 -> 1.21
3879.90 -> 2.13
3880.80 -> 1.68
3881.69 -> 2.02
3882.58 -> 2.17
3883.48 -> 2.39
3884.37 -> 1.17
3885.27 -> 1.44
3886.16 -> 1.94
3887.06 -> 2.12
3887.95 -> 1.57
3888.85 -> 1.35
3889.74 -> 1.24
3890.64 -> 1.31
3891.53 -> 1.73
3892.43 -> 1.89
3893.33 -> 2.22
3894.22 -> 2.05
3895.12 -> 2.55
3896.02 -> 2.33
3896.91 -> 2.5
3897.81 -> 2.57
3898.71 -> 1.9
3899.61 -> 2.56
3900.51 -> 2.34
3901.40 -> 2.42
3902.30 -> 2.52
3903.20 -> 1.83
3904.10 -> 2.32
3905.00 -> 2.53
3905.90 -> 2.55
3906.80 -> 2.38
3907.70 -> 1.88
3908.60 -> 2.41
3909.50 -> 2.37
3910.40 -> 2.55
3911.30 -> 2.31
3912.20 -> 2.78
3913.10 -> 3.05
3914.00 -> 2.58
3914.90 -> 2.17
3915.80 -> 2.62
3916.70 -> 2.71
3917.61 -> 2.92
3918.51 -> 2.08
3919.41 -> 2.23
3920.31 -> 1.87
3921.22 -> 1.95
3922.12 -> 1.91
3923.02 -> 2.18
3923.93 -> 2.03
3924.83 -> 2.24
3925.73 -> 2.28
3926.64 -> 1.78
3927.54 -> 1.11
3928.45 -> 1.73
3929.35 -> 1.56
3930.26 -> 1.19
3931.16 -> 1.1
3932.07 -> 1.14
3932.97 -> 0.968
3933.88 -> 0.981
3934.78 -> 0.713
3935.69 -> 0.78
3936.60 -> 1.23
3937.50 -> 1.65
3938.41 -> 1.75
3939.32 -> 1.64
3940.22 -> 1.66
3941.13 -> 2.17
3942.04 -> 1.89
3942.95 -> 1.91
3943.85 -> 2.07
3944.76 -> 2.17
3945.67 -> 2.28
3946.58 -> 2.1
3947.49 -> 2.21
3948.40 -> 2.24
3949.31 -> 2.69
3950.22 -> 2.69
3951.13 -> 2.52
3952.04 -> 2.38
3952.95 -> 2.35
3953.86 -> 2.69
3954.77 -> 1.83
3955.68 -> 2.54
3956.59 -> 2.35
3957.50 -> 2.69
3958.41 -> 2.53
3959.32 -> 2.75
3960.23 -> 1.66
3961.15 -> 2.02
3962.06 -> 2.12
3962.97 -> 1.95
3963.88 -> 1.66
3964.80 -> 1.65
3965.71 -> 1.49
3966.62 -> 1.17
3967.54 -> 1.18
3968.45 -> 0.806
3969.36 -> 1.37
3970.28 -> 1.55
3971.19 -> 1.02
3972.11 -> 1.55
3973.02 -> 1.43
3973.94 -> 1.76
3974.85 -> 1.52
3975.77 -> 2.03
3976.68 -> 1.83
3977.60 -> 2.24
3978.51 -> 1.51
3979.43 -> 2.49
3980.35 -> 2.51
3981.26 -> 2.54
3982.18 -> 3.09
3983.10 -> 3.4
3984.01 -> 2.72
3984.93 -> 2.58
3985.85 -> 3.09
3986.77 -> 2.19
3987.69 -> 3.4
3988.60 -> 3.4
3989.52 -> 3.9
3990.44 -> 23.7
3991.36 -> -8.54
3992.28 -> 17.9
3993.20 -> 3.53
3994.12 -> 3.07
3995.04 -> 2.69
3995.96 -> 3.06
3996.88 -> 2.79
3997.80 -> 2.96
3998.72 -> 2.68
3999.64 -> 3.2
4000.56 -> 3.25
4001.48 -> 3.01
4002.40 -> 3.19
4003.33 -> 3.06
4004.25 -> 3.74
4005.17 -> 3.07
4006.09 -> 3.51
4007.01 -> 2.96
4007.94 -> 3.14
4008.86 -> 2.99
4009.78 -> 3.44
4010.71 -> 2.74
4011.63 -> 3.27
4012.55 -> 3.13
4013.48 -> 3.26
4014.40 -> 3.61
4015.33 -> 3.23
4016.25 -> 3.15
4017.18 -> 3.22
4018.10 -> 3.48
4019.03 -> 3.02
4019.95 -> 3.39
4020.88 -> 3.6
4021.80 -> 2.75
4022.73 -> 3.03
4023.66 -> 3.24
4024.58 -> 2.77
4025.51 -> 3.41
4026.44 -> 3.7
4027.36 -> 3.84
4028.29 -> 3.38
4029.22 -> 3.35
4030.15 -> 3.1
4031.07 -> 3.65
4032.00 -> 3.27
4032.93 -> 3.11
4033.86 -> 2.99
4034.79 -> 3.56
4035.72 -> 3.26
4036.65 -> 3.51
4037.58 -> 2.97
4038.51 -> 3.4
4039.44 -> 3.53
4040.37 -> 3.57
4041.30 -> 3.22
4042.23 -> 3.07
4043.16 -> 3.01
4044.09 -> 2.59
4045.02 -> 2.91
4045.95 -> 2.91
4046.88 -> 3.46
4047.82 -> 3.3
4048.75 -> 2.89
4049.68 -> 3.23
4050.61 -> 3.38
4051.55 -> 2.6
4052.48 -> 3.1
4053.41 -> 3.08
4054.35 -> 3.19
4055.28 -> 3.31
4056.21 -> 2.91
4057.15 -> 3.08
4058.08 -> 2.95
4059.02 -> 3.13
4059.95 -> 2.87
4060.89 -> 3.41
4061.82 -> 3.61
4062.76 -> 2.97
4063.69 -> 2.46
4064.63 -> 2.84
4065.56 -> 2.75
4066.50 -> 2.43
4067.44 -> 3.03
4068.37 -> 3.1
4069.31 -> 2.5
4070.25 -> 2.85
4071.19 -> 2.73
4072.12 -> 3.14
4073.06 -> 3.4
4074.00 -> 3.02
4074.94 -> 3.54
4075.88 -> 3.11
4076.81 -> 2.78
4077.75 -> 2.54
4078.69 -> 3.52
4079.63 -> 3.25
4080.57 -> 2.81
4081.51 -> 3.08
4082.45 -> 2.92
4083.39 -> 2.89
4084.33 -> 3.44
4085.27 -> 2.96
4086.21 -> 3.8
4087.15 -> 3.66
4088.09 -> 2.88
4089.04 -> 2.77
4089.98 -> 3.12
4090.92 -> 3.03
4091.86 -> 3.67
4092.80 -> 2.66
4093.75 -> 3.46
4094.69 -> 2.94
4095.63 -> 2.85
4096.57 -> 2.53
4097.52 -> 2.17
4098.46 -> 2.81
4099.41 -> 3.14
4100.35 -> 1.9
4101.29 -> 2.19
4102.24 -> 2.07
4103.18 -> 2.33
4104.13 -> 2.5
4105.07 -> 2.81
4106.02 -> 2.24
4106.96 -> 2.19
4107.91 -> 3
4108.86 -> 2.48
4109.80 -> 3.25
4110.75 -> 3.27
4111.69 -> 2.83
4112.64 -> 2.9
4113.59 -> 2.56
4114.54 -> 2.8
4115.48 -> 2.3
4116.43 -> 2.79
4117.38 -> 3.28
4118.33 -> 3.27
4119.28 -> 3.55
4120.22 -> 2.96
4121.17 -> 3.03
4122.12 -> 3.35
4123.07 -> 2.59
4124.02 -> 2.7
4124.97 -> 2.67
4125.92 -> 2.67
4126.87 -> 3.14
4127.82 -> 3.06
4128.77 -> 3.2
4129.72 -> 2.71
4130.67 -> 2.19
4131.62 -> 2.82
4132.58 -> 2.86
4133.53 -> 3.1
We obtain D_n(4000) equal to 1.73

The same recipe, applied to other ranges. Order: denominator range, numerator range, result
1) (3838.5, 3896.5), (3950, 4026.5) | 1.71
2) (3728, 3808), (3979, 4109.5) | 2.03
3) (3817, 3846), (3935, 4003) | 1.84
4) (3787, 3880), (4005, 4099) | 1.97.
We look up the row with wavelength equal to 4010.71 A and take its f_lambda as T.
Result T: 2.74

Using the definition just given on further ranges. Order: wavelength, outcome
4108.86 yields 2.48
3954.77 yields 1.83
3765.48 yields 2.13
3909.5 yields 2.37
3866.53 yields 2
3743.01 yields 1.35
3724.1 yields 1.58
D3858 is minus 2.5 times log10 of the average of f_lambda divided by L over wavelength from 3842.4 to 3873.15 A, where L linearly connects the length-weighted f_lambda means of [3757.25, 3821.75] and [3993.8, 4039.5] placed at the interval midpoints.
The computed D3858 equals 0.22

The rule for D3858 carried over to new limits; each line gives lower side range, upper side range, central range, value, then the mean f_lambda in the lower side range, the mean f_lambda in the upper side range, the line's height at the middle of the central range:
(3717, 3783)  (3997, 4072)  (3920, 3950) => 0.46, 1.78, 3.14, 2.66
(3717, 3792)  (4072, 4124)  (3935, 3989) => 0.19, 1.81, 2.91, 2.47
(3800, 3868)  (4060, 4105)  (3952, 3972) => 0.24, 1.77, 2.92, 2.36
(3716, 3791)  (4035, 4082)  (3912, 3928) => 0.12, 1.81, 3.07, 2.5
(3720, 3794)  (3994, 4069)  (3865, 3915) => 0.21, 1.81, 3.15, 2.46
